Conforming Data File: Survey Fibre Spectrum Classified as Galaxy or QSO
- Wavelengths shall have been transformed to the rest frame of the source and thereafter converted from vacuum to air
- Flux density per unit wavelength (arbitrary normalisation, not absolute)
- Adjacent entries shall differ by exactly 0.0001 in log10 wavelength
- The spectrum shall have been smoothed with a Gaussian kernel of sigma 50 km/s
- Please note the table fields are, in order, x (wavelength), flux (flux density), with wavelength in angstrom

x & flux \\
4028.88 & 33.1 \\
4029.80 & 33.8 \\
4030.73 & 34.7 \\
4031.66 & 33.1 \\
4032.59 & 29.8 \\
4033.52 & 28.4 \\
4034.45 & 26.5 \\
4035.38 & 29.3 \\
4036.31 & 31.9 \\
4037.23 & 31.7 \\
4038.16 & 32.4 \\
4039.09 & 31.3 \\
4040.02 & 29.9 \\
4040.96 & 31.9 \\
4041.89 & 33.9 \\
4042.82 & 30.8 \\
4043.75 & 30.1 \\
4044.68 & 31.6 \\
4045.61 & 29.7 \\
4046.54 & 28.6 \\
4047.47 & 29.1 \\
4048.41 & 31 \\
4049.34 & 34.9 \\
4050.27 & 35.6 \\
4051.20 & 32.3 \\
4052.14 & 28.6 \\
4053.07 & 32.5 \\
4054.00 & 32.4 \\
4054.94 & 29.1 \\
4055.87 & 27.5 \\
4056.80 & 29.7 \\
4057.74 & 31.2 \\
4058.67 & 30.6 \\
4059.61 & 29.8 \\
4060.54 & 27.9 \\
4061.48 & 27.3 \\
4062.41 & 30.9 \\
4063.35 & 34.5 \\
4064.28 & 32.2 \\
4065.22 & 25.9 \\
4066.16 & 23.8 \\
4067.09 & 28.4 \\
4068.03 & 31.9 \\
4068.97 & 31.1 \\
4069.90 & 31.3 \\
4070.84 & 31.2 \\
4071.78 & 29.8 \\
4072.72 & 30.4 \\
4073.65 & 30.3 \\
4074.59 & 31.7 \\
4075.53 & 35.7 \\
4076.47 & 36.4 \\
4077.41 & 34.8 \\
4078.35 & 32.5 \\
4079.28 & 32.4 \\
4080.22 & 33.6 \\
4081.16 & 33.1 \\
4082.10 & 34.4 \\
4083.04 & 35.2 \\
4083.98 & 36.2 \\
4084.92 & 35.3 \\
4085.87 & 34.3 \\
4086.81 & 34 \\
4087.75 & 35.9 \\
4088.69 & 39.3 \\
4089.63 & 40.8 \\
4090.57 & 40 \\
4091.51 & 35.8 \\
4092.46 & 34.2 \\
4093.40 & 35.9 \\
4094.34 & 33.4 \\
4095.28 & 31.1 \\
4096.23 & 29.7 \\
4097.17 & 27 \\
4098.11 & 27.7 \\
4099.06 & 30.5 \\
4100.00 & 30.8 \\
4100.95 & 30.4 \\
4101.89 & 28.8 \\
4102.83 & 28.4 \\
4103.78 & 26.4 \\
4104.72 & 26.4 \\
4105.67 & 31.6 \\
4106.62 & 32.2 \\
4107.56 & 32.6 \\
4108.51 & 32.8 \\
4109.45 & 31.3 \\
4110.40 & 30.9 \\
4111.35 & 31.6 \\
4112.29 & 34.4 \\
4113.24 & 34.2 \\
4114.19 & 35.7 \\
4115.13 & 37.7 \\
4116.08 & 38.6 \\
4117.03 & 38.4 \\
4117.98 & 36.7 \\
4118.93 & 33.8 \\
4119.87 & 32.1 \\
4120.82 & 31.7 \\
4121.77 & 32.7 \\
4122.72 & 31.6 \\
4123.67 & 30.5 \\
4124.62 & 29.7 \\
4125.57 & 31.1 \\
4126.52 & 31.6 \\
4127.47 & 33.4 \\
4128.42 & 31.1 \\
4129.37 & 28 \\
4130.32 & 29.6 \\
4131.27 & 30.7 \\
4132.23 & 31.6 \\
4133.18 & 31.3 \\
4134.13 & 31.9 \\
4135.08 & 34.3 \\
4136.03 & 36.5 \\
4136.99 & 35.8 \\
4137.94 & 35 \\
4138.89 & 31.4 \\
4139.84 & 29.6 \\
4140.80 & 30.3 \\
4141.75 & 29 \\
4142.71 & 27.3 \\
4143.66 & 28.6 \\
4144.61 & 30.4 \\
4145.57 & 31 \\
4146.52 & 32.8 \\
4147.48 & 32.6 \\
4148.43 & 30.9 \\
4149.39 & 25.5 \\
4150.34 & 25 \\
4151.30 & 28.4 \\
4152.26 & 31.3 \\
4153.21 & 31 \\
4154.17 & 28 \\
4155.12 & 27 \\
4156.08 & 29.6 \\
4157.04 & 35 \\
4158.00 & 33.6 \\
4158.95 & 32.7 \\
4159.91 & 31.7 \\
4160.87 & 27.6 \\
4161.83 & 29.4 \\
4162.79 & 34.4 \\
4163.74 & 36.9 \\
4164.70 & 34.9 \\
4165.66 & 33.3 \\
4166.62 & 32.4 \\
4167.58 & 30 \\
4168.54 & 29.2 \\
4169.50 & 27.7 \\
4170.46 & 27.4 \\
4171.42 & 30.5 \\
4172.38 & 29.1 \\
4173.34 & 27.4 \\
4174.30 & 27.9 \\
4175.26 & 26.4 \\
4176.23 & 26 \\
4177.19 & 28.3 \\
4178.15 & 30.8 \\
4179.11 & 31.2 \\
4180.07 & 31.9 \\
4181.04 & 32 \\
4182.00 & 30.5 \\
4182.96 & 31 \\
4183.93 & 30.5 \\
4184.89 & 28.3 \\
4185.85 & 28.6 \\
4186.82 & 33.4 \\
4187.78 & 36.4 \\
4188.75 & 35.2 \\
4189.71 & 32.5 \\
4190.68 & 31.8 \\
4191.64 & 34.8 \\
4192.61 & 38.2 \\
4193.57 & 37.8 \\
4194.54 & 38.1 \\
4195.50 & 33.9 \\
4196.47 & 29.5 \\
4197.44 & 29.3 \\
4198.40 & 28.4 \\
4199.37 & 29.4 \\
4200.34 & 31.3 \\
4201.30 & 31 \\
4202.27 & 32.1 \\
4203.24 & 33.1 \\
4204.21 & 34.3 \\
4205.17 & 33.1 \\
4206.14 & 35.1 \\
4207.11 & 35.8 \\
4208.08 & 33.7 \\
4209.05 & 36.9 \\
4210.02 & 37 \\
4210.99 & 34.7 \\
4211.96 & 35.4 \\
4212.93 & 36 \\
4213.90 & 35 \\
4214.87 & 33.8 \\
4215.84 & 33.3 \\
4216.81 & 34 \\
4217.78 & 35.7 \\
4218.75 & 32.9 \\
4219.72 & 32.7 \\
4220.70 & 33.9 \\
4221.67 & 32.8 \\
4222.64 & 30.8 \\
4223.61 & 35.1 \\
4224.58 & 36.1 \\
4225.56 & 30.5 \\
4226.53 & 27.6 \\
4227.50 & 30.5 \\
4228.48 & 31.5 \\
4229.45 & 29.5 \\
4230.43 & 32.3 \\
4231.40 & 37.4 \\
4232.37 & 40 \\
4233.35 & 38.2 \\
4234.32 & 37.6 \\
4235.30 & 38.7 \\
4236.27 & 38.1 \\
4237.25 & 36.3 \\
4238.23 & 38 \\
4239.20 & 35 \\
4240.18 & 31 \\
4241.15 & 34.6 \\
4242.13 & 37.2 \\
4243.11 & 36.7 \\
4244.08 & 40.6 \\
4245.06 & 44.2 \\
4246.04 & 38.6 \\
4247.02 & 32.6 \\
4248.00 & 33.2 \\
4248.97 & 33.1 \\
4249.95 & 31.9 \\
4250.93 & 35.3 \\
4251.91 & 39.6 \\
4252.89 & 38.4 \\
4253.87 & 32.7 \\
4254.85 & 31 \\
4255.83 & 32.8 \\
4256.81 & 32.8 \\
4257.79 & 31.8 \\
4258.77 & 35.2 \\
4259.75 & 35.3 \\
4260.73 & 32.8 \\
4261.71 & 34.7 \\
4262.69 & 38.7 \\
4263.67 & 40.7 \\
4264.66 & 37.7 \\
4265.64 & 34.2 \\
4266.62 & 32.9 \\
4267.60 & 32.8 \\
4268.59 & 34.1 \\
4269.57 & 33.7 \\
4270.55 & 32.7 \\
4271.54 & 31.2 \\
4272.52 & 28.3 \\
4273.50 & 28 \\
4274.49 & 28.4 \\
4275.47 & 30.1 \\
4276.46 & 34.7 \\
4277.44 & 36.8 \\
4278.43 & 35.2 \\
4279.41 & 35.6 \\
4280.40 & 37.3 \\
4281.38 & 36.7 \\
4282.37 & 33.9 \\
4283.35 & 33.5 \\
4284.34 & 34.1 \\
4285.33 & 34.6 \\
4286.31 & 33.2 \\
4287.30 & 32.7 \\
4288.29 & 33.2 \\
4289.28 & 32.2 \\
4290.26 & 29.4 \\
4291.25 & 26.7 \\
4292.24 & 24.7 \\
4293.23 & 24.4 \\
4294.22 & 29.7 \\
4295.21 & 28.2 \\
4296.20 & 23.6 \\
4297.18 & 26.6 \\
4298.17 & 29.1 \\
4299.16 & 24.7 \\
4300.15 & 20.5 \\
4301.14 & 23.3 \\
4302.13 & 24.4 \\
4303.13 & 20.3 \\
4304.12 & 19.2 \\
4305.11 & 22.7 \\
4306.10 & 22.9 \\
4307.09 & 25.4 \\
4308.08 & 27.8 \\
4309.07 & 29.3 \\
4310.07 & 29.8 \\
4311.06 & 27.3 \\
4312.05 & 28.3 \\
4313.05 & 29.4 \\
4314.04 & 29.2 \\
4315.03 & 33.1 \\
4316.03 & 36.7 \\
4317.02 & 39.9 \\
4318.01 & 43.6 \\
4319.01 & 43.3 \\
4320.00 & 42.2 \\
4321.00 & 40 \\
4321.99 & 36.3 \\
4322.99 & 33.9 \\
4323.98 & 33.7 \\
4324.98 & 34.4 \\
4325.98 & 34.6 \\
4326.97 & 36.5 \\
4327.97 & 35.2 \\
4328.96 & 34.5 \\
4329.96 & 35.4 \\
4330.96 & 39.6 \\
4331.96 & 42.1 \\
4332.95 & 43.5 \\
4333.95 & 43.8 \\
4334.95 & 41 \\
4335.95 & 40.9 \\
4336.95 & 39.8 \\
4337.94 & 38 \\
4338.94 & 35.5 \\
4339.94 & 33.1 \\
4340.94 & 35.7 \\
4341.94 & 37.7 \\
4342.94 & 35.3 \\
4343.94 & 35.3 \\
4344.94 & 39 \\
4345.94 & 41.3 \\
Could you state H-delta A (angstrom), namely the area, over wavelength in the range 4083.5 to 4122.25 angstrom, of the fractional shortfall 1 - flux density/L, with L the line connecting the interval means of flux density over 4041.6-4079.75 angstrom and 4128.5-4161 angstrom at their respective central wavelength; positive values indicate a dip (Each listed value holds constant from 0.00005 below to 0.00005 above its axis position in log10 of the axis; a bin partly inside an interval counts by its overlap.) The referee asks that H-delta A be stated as -2.9 angstrom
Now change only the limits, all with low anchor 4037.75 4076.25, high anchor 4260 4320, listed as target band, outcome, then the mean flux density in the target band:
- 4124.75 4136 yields -0.2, 31.5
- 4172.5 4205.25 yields -0.7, 31.6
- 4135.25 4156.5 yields 0.3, 30.4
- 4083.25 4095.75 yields -2.1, 35.8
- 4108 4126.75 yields -1.6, 33.4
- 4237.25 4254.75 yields -2.8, 35.9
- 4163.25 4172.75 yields -0.1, 31.2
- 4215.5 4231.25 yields -0.8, 32.5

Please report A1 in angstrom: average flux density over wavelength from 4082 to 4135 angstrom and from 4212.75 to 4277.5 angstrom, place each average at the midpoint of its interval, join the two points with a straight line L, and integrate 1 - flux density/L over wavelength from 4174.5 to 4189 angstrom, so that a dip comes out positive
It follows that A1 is 1.3 angstrom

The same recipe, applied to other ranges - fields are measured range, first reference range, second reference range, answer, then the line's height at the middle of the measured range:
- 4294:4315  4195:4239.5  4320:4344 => 6.1 angstrom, 36.6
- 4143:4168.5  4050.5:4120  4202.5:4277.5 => 1.8 angstrom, 33.3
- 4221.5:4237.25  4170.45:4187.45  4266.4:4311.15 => -2.5 angstrom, 29.6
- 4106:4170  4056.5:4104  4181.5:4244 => 2.1 angstrom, 32.9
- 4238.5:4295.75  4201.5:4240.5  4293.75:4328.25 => -2.3 angstrom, 32.3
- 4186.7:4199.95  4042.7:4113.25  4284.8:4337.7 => -0.6 angstrom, 31.9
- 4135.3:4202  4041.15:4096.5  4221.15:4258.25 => 5.3 angstrom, 33.8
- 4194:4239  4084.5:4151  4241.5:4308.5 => -2.8 angstrom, 31.9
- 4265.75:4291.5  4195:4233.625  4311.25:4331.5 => 1.5 angstrom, 34.8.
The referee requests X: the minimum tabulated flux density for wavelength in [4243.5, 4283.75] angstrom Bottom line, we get 28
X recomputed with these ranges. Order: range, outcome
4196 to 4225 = 28.4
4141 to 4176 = 25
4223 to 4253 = 27.6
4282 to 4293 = 24.7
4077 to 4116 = 26.4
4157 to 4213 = 26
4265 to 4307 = 19.2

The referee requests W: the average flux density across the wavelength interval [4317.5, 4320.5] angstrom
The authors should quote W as 43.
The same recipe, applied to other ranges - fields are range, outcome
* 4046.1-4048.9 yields 29.6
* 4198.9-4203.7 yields 31.4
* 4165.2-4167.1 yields 32.8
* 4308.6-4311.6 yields 28.8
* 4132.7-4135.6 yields 32.6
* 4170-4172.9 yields 29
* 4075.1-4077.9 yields 35.6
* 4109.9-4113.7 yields 32.7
